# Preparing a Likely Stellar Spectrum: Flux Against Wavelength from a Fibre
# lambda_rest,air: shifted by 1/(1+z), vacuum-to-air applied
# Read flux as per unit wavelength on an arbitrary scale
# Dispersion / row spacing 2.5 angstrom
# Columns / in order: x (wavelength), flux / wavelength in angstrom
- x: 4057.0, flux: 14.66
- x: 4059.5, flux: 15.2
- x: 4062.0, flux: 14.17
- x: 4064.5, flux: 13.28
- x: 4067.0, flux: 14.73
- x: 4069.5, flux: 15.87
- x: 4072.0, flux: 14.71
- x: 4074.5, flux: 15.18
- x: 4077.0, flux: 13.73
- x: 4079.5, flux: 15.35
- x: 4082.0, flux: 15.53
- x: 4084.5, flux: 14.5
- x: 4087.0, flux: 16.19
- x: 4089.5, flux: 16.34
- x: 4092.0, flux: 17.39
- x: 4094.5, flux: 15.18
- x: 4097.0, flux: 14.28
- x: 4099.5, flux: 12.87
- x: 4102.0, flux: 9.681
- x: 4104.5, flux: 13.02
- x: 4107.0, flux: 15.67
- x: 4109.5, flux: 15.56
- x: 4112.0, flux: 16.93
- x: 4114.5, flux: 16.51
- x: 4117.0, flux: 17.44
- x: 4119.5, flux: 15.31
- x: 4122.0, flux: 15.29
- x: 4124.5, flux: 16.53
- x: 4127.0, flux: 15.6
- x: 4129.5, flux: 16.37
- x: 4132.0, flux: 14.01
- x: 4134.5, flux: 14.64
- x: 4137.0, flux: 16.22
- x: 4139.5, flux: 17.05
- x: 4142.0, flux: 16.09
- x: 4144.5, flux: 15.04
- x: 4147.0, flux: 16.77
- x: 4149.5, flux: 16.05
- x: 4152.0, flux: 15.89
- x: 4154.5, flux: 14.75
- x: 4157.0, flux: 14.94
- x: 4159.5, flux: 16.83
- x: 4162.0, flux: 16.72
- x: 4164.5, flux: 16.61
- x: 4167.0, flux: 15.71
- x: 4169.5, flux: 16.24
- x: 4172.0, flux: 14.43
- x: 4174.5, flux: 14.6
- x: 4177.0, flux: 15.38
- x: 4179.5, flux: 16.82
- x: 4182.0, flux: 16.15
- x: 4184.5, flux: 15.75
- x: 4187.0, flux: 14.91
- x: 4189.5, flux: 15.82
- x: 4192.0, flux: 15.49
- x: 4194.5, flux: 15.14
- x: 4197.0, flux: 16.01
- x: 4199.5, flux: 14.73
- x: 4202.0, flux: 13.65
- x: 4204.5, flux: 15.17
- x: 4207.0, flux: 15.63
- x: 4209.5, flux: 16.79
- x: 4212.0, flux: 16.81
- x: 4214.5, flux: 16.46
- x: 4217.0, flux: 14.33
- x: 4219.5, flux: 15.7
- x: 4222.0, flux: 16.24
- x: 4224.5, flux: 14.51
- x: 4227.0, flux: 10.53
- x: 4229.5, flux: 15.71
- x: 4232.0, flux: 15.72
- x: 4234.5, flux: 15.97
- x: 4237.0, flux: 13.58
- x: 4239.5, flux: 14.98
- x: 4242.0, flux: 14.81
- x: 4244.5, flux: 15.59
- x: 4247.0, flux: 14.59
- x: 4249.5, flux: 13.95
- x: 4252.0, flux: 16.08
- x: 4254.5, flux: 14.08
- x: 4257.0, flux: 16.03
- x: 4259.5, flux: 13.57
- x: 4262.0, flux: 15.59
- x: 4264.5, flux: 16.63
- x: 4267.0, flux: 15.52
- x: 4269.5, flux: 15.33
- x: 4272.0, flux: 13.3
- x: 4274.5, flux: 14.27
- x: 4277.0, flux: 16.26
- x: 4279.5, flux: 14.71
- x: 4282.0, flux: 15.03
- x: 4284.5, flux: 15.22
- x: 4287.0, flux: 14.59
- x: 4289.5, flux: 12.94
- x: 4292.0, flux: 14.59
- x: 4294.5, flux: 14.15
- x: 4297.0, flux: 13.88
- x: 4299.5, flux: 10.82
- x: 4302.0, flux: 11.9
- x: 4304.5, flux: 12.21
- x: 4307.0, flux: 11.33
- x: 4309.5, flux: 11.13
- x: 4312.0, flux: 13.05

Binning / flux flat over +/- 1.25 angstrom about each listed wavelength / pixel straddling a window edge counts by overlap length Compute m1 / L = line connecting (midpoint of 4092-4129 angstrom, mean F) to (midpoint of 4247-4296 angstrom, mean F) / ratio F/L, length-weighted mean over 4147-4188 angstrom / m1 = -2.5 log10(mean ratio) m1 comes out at -0.05 mag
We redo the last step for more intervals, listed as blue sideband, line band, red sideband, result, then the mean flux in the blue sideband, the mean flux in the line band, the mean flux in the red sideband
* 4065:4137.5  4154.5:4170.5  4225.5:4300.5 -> -0.08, 15.2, 16.1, 14.6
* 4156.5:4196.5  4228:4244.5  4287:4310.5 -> -0.06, 15.7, 15.1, 12.7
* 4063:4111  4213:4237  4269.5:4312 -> -0.08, 14.7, 15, 13.6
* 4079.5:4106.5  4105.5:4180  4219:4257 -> -0.08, 14.6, 15.8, 14.8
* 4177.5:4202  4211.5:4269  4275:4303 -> -0.02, 15.5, 15.1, 14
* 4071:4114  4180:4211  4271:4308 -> -0.09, 14.9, 15.5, 13.7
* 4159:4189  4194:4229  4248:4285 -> 0.03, 15.8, 15.1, 15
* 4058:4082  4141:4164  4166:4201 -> -0.04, 14.7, 15.9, 15.5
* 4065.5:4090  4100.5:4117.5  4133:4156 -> 0.05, 15.2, 14.8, 15.8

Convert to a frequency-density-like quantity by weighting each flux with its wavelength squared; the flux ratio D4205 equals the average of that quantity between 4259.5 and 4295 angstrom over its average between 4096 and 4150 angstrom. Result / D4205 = 1.04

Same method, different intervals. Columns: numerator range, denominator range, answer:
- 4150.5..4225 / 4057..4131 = 1.08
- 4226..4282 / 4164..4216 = 0.98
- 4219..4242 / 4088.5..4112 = 1.08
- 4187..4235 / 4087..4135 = 1.05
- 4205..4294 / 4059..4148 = 1.06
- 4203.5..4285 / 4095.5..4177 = 1.03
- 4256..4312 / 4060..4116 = 1.03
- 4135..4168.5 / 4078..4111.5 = 1.11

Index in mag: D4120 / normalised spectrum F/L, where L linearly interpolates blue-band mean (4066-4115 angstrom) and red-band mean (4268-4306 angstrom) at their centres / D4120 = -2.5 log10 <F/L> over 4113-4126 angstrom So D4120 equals -0.10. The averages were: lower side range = 14.9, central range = 16.2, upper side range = 13.9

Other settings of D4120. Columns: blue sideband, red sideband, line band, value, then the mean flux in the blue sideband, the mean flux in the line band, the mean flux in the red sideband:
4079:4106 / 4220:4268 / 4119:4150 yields -0.08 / 14.6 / 15.8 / 14.9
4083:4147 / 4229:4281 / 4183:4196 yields -0.02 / 15.4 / 15.4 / 15.1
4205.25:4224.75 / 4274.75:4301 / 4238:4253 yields 0.01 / 15.9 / 15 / 14.2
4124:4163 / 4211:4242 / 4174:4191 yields -0.02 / 15.8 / 15.7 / 15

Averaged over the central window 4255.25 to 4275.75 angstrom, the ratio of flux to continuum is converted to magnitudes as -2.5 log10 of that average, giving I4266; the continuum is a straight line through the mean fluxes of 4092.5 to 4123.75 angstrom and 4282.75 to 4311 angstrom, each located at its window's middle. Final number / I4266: -0.129 mag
